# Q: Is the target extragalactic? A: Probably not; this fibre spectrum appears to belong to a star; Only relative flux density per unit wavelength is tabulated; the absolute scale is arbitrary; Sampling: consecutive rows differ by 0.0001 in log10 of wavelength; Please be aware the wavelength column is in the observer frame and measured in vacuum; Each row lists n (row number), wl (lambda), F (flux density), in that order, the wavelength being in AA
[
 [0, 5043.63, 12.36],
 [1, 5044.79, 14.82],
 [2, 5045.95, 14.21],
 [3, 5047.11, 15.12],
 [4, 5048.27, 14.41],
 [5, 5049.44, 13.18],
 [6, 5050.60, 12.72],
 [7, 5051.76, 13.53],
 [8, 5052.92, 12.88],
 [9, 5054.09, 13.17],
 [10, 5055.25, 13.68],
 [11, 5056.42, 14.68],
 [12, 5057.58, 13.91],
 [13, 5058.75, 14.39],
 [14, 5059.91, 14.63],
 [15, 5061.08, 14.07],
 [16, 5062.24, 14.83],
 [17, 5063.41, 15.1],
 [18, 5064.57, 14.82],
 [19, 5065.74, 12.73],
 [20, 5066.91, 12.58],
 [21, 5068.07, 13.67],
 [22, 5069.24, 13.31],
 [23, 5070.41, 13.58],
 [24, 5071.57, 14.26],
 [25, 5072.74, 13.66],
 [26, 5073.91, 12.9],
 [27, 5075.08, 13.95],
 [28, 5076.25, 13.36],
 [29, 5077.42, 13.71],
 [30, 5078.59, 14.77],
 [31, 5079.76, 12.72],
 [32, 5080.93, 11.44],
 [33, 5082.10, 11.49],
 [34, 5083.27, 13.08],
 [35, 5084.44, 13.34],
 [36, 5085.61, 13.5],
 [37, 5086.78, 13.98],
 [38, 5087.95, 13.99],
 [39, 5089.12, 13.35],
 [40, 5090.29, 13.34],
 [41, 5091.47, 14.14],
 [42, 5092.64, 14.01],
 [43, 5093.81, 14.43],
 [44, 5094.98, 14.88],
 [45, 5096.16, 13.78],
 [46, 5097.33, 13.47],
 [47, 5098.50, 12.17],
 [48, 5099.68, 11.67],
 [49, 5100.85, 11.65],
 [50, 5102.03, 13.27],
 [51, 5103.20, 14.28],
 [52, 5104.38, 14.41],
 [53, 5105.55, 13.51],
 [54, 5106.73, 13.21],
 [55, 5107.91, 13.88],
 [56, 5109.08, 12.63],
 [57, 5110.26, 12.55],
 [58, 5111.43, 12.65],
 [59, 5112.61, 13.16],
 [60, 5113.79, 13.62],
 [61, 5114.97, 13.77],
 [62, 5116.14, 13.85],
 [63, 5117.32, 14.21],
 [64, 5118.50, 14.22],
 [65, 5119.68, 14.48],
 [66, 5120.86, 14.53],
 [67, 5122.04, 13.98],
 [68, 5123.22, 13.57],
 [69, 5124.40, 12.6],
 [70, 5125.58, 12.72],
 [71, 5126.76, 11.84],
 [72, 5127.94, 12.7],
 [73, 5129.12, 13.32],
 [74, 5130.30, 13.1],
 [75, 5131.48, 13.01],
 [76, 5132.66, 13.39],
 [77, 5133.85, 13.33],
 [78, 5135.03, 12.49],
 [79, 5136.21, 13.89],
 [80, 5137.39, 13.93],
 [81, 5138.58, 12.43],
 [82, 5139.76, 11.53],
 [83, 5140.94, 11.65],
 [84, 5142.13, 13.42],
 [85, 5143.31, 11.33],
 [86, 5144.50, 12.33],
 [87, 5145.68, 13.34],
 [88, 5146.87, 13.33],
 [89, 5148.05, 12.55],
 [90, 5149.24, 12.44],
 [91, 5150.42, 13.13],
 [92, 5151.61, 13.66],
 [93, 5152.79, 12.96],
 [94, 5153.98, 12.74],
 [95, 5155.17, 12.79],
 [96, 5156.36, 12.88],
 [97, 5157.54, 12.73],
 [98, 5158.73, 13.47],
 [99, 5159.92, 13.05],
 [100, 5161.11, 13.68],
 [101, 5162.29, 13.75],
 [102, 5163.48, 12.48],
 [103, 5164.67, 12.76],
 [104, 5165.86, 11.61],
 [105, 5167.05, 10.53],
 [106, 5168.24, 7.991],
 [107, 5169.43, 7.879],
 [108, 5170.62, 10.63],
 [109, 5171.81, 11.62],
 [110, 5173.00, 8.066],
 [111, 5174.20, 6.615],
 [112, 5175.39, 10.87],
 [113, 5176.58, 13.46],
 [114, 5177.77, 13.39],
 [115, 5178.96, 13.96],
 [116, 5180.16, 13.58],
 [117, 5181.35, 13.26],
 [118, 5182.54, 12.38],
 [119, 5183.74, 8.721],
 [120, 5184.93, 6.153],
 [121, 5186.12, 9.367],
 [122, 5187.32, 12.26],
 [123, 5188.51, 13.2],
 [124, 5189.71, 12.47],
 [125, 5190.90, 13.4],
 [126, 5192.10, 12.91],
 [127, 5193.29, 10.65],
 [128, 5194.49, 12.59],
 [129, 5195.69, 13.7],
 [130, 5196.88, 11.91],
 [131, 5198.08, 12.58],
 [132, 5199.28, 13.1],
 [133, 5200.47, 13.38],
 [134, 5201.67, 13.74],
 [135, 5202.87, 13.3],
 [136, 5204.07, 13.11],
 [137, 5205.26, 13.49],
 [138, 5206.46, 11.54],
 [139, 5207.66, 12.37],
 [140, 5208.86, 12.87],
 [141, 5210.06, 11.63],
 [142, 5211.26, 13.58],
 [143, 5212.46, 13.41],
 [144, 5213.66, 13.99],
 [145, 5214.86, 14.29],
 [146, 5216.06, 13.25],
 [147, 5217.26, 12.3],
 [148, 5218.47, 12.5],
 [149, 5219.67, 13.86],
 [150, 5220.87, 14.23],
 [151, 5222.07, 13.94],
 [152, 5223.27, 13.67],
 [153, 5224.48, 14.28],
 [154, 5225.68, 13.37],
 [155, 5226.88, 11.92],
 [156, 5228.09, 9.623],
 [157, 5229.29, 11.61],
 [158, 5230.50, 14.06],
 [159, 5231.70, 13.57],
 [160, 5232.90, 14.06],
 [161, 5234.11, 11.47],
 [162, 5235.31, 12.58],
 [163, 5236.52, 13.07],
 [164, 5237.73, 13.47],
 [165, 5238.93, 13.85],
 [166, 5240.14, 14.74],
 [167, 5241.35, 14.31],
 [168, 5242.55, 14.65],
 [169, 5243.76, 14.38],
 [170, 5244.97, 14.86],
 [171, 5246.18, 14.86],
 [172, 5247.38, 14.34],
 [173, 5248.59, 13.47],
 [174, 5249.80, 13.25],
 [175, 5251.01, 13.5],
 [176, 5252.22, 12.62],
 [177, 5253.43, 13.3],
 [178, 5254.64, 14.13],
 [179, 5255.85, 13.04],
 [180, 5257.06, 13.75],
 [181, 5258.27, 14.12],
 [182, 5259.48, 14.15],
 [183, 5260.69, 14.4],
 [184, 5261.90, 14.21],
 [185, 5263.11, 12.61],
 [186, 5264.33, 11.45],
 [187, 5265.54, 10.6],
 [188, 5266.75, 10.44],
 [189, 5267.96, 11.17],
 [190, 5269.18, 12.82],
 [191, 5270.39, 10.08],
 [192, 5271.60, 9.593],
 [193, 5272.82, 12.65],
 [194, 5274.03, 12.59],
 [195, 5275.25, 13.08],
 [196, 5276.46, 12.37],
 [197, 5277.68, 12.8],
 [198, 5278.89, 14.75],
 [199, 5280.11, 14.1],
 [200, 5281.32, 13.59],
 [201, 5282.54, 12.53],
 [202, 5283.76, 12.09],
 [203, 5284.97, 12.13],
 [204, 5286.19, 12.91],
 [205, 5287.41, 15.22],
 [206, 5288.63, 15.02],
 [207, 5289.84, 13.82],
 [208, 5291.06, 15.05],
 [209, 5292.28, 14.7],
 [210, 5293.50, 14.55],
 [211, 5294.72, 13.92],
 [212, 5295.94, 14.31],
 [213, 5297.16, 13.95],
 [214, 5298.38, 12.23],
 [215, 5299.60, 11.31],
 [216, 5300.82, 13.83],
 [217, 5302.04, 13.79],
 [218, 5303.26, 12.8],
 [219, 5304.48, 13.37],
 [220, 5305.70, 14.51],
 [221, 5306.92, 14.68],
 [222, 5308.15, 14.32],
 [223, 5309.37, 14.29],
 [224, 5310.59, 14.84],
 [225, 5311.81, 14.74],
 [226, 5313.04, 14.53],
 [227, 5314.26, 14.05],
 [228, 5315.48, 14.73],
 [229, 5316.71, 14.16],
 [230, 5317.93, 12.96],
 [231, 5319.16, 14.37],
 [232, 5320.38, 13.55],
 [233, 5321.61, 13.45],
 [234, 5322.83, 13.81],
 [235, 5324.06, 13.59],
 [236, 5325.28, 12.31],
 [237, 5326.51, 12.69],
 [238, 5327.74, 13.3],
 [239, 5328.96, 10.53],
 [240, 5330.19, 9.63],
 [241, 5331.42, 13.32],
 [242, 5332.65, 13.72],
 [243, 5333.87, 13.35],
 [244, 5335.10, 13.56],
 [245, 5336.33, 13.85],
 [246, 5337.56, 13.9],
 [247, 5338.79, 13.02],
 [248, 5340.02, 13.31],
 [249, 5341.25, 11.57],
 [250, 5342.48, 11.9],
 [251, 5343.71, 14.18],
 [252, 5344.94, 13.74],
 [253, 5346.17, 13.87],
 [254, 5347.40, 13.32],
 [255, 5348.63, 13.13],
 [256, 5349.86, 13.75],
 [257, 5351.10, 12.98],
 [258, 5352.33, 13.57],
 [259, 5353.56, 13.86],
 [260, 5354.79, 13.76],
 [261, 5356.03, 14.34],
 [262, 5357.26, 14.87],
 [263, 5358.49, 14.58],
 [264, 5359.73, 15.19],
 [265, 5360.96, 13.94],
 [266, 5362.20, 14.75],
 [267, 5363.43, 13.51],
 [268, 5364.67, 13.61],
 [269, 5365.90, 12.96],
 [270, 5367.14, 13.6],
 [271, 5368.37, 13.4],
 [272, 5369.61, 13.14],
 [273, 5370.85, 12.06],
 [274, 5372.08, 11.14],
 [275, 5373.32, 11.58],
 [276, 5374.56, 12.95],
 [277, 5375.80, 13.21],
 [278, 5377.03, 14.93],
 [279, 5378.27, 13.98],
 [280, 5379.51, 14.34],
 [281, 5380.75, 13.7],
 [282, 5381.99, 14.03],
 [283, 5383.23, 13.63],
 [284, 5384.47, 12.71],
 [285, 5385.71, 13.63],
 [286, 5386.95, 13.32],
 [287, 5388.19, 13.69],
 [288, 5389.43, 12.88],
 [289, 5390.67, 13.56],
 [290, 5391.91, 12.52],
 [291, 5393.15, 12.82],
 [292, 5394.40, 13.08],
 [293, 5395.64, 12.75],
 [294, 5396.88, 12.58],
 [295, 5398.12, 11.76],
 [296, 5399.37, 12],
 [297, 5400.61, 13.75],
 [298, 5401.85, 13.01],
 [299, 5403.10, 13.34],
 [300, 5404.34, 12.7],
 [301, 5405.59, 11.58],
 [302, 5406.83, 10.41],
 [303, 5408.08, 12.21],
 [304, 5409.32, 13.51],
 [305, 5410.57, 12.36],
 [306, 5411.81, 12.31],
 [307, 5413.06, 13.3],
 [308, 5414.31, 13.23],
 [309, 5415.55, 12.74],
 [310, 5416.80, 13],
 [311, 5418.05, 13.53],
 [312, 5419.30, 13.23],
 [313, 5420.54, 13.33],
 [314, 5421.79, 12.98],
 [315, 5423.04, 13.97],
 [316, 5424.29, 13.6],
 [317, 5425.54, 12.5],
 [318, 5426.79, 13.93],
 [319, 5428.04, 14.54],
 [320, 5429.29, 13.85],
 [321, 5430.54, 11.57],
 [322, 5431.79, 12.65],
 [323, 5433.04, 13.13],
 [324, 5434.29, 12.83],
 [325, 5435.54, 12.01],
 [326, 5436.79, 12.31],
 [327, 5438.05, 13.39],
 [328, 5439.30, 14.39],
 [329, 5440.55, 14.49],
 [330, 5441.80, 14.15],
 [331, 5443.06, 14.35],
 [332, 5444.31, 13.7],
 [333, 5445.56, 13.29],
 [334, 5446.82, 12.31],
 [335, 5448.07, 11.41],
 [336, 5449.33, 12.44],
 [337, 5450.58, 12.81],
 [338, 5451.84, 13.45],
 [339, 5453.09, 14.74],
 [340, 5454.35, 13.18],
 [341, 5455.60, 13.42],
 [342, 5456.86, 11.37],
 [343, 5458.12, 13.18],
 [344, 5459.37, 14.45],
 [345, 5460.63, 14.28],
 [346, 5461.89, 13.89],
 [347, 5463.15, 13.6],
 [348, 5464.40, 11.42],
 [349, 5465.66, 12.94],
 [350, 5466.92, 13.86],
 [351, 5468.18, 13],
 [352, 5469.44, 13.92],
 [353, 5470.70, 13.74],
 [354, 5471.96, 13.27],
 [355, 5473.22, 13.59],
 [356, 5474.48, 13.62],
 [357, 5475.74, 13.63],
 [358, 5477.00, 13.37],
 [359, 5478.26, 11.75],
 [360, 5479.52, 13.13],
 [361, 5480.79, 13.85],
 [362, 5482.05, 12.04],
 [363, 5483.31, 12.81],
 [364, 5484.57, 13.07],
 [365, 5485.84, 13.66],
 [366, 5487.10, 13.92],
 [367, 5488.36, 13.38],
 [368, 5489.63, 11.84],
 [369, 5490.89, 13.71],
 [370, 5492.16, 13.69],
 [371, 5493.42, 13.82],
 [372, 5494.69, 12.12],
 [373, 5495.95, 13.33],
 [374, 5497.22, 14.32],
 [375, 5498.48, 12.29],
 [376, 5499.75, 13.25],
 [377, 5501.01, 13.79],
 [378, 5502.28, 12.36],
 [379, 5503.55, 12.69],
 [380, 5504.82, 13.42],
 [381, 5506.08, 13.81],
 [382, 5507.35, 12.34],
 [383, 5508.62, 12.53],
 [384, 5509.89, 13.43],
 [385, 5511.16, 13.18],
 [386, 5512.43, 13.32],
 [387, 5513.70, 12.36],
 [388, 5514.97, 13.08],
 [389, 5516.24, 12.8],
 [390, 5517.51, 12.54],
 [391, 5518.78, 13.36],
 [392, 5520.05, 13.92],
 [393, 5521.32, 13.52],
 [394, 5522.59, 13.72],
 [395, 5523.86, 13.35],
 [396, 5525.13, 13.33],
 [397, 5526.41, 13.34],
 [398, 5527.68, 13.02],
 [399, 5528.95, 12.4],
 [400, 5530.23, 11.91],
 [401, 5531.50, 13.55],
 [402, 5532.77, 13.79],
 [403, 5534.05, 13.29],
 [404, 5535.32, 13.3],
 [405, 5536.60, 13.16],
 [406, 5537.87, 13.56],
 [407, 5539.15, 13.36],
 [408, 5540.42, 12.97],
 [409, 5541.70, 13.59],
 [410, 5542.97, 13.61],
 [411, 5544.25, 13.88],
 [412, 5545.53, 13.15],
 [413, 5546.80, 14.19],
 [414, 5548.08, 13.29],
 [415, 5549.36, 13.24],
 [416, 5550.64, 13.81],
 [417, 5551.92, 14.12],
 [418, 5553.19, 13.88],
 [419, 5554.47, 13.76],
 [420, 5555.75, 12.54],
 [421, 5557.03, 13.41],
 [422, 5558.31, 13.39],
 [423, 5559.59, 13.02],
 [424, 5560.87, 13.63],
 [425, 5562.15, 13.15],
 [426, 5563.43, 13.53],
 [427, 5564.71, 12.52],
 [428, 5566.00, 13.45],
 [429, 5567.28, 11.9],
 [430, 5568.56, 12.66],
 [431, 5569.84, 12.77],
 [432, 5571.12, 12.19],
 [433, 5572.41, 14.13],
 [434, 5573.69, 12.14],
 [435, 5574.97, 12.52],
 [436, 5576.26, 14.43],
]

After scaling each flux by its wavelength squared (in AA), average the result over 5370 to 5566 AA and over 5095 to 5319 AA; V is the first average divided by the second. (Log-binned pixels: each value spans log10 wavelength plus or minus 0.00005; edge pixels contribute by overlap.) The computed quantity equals 1.1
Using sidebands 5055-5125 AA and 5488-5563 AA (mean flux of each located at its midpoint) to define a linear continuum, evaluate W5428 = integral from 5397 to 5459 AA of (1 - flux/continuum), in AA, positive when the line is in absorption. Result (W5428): 1.5 AA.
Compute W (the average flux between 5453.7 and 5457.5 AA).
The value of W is 12.7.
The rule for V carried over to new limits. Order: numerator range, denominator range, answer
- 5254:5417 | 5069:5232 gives 1.11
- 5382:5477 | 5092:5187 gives 1.17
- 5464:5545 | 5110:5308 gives 1.14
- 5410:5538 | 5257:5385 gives 1.05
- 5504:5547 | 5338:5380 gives 1.04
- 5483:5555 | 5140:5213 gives 1.24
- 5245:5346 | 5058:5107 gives 1.07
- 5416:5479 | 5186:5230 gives 1.13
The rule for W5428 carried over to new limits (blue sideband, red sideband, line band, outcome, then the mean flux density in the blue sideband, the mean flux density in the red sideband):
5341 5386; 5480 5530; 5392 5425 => 1.4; 13.5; 13.1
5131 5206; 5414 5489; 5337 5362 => -1.5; 12.2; 13.3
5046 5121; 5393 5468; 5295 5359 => -1.4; 13.6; 13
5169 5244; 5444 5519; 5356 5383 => -1.5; 12.5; 13.1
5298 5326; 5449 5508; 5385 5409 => 1.4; 13.8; 13.2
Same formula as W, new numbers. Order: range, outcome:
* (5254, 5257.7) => 13.6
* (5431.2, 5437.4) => 12.6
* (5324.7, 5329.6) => 12.2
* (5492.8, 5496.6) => 13.1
